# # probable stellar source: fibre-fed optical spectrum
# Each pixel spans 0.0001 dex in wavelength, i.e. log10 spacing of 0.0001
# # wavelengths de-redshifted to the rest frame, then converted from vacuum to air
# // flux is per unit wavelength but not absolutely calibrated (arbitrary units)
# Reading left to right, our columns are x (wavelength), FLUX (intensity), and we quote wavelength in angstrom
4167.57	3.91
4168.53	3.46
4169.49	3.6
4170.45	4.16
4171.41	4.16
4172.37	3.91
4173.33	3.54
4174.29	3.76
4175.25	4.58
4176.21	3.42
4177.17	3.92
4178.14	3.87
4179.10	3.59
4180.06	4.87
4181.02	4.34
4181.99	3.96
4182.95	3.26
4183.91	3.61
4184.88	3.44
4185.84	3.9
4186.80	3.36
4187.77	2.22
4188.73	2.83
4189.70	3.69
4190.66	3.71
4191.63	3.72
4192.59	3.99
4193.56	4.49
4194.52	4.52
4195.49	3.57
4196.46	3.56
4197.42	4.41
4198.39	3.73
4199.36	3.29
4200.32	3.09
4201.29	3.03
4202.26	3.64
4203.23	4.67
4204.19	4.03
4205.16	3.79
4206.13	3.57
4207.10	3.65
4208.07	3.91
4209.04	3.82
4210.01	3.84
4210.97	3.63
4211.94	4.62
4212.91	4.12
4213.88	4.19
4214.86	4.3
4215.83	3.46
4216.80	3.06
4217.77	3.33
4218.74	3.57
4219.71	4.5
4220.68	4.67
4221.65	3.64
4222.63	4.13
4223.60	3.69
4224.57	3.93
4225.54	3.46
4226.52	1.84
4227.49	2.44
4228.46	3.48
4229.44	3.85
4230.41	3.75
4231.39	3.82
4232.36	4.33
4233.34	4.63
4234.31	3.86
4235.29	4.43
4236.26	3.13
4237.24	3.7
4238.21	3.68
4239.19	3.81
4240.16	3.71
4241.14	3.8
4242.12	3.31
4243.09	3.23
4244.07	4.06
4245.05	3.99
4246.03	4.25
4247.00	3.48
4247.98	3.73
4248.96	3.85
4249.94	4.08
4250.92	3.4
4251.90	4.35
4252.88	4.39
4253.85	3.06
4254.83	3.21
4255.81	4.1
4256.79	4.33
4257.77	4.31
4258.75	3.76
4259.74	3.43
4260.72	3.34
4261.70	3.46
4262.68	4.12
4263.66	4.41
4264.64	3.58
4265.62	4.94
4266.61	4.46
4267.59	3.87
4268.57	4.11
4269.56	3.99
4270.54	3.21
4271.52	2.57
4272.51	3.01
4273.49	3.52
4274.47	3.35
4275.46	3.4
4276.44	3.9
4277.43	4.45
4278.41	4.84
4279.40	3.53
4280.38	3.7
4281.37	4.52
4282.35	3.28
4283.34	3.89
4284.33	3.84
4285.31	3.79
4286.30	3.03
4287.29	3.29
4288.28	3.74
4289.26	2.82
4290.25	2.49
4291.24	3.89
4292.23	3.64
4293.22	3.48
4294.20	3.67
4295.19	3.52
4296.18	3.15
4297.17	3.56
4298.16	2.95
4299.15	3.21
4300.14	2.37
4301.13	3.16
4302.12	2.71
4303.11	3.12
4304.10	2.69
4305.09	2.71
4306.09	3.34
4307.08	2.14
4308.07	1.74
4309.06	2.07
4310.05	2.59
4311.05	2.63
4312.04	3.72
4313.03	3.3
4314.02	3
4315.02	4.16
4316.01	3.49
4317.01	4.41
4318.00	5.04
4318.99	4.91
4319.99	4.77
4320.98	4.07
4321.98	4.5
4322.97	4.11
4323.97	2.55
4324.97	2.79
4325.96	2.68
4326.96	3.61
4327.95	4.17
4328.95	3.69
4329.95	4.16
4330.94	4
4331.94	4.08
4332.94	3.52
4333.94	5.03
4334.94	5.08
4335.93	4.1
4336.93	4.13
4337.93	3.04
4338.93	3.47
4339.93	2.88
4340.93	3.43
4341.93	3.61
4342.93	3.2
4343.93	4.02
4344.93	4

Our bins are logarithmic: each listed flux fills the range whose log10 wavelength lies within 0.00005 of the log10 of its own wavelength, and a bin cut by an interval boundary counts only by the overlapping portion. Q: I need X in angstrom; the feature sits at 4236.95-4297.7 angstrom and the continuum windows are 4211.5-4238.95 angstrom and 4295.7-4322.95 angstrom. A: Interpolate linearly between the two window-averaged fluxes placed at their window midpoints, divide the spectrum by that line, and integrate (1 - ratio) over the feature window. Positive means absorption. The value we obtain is -2.8 angstrom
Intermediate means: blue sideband 3.77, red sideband 3.33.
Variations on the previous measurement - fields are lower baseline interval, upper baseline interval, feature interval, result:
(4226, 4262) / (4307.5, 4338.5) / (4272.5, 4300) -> 1.2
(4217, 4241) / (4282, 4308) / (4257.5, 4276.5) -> -1.7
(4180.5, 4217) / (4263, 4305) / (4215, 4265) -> -1.5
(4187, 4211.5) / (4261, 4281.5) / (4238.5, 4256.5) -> 0.1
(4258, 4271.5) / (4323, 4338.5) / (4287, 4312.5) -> 5.4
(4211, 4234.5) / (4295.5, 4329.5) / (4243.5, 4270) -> -2.4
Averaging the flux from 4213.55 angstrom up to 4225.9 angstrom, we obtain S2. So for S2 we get 3.84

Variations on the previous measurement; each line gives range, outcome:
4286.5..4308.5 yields 3.07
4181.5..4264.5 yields 3.75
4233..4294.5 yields 3.75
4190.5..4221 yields 3.86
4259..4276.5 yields 3.7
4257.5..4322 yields 3.53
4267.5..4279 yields 3.68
